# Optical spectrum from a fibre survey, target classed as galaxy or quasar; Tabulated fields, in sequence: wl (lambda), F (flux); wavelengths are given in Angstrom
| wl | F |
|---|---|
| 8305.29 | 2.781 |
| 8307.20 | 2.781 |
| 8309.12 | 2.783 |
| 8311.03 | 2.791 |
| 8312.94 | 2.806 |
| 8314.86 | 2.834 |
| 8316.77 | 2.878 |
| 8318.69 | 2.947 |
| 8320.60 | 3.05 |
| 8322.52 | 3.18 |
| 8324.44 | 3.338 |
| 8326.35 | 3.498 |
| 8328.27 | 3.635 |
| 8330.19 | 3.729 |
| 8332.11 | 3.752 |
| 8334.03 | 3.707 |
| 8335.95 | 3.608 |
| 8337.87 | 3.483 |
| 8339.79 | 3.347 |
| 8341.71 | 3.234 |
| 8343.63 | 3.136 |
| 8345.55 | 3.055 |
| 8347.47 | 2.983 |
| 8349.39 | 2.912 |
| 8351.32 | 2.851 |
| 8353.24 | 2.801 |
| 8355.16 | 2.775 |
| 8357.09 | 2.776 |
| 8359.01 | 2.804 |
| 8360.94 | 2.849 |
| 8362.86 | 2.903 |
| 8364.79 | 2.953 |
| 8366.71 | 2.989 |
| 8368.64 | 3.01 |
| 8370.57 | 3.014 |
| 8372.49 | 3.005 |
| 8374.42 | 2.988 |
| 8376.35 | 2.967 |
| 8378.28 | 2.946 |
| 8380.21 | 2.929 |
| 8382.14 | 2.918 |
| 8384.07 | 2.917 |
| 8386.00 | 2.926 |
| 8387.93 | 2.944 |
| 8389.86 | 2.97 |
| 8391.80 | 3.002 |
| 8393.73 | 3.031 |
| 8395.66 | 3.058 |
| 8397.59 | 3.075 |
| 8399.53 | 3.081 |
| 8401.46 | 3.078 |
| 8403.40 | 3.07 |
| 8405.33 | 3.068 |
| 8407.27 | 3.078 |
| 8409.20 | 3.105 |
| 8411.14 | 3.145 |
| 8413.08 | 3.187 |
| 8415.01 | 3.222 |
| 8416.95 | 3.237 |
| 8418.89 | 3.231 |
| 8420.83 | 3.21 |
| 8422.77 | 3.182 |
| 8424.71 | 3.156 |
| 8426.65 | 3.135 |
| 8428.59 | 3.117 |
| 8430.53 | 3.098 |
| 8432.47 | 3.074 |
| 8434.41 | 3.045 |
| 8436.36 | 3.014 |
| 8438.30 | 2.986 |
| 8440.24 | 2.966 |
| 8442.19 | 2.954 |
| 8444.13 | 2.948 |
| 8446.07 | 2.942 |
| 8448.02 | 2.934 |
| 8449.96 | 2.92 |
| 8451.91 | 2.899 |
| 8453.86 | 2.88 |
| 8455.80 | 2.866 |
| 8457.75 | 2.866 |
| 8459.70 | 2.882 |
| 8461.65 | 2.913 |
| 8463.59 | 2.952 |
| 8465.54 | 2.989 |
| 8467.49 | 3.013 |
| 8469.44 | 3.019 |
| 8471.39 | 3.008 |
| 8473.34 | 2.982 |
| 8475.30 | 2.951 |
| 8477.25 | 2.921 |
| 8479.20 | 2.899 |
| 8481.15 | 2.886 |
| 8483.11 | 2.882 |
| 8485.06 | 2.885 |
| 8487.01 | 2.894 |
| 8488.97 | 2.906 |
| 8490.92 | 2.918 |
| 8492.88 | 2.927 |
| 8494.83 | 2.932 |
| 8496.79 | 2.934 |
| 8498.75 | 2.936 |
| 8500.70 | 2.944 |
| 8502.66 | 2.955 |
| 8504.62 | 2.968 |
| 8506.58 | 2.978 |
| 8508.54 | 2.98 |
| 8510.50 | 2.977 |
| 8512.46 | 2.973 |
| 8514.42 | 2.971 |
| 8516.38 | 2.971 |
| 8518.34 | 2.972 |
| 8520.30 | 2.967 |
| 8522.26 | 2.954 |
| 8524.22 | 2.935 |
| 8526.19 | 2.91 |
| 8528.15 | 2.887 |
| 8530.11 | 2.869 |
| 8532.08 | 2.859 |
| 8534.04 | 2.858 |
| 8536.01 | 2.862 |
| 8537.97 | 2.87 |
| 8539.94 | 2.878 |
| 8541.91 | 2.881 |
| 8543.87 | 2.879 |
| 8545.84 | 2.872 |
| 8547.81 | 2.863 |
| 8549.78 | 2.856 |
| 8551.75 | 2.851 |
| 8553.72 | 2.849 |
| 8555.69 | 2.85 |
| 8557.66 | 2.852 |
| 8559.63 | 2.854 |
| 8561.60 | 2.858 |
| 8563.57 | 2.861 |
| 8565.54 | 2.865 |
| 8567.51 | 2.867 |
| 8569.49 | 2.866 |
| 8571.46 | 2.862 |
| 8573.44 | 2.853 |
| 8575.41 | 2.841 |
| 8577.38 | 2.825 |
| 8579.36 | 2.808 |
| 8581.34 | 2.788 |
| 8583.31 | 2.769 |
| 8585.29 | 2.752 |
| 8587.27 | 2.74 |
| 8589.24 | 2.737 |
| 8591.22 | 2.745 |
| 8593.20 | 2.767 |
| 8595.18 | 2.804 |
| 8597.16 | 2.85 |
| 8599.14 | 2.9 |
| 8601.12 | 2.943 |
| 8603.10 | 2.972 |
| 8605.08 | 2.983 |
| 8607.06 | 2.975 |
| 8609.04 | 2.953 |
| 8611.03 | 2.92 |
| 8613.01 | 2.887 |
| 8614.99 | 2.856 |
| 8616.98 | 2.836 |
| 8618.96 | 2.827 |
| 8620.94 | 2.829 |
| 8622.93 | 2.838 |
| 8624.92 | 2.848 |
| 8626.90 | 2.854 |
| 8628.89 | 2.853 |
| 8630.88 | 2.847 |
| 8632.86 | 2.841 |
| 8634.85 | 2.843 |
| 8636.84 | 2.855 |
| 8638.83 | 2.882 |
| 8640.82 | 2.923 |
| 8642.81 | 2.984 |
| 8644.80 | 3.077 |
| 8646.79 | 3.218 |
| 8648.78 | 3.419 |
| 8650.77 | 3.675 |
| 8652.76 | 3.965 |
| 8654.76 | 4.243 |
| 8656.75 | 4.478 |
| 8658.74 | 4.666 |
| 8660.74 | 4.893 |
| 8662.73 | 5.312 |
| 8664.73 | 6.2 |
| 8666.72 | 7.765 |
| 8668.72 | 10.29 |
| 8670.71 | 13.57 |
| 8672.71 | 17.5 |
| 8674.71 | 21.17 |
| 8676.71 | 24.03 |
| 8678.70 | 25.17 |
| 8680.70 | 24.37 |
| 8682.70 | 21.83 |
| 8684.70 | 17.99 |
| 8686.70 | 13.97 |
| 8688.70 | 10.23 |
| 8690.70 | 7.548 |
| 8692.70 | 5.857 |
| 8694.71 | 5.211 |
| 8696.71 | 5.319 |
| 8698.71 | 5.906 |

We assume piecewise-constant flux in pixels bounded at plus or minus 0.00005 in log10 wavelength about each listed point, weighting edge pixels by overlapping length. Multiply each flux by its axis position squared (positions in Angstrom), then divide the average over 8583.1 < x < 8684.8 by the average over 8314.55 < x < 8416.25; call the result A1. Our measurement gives 2.1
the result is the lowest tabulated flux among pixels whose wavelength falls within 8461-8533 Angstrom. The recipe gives 2.859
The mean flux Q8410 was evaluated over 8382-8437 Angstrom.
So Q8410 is 3.08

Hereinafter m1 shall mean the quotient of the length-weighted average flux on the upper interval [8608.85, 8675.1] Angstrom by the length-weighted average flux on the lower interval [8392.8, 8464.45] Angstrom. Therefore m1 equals 1.60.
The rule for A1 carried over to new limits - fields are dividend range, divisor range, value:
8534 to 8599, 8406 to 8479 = 0.96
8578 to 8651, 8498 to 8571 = 1.02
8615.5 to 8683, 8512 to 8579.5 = 2.59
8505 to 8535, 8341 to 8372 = 1.04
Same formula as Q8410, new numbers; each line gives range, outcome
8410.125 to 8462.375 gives 3.04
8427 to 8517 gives 2.95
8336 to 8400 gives 3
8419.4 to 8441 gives 3.09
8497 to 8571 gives 2.9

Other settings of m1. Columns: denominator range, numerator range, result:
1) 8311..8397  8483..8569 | 0.94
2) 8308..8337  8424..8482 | 0.92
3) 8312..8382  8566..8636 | 0.92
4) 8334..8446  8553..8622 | 0.93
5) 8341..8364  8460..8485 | 1.01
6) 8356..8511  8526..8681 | 1.51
